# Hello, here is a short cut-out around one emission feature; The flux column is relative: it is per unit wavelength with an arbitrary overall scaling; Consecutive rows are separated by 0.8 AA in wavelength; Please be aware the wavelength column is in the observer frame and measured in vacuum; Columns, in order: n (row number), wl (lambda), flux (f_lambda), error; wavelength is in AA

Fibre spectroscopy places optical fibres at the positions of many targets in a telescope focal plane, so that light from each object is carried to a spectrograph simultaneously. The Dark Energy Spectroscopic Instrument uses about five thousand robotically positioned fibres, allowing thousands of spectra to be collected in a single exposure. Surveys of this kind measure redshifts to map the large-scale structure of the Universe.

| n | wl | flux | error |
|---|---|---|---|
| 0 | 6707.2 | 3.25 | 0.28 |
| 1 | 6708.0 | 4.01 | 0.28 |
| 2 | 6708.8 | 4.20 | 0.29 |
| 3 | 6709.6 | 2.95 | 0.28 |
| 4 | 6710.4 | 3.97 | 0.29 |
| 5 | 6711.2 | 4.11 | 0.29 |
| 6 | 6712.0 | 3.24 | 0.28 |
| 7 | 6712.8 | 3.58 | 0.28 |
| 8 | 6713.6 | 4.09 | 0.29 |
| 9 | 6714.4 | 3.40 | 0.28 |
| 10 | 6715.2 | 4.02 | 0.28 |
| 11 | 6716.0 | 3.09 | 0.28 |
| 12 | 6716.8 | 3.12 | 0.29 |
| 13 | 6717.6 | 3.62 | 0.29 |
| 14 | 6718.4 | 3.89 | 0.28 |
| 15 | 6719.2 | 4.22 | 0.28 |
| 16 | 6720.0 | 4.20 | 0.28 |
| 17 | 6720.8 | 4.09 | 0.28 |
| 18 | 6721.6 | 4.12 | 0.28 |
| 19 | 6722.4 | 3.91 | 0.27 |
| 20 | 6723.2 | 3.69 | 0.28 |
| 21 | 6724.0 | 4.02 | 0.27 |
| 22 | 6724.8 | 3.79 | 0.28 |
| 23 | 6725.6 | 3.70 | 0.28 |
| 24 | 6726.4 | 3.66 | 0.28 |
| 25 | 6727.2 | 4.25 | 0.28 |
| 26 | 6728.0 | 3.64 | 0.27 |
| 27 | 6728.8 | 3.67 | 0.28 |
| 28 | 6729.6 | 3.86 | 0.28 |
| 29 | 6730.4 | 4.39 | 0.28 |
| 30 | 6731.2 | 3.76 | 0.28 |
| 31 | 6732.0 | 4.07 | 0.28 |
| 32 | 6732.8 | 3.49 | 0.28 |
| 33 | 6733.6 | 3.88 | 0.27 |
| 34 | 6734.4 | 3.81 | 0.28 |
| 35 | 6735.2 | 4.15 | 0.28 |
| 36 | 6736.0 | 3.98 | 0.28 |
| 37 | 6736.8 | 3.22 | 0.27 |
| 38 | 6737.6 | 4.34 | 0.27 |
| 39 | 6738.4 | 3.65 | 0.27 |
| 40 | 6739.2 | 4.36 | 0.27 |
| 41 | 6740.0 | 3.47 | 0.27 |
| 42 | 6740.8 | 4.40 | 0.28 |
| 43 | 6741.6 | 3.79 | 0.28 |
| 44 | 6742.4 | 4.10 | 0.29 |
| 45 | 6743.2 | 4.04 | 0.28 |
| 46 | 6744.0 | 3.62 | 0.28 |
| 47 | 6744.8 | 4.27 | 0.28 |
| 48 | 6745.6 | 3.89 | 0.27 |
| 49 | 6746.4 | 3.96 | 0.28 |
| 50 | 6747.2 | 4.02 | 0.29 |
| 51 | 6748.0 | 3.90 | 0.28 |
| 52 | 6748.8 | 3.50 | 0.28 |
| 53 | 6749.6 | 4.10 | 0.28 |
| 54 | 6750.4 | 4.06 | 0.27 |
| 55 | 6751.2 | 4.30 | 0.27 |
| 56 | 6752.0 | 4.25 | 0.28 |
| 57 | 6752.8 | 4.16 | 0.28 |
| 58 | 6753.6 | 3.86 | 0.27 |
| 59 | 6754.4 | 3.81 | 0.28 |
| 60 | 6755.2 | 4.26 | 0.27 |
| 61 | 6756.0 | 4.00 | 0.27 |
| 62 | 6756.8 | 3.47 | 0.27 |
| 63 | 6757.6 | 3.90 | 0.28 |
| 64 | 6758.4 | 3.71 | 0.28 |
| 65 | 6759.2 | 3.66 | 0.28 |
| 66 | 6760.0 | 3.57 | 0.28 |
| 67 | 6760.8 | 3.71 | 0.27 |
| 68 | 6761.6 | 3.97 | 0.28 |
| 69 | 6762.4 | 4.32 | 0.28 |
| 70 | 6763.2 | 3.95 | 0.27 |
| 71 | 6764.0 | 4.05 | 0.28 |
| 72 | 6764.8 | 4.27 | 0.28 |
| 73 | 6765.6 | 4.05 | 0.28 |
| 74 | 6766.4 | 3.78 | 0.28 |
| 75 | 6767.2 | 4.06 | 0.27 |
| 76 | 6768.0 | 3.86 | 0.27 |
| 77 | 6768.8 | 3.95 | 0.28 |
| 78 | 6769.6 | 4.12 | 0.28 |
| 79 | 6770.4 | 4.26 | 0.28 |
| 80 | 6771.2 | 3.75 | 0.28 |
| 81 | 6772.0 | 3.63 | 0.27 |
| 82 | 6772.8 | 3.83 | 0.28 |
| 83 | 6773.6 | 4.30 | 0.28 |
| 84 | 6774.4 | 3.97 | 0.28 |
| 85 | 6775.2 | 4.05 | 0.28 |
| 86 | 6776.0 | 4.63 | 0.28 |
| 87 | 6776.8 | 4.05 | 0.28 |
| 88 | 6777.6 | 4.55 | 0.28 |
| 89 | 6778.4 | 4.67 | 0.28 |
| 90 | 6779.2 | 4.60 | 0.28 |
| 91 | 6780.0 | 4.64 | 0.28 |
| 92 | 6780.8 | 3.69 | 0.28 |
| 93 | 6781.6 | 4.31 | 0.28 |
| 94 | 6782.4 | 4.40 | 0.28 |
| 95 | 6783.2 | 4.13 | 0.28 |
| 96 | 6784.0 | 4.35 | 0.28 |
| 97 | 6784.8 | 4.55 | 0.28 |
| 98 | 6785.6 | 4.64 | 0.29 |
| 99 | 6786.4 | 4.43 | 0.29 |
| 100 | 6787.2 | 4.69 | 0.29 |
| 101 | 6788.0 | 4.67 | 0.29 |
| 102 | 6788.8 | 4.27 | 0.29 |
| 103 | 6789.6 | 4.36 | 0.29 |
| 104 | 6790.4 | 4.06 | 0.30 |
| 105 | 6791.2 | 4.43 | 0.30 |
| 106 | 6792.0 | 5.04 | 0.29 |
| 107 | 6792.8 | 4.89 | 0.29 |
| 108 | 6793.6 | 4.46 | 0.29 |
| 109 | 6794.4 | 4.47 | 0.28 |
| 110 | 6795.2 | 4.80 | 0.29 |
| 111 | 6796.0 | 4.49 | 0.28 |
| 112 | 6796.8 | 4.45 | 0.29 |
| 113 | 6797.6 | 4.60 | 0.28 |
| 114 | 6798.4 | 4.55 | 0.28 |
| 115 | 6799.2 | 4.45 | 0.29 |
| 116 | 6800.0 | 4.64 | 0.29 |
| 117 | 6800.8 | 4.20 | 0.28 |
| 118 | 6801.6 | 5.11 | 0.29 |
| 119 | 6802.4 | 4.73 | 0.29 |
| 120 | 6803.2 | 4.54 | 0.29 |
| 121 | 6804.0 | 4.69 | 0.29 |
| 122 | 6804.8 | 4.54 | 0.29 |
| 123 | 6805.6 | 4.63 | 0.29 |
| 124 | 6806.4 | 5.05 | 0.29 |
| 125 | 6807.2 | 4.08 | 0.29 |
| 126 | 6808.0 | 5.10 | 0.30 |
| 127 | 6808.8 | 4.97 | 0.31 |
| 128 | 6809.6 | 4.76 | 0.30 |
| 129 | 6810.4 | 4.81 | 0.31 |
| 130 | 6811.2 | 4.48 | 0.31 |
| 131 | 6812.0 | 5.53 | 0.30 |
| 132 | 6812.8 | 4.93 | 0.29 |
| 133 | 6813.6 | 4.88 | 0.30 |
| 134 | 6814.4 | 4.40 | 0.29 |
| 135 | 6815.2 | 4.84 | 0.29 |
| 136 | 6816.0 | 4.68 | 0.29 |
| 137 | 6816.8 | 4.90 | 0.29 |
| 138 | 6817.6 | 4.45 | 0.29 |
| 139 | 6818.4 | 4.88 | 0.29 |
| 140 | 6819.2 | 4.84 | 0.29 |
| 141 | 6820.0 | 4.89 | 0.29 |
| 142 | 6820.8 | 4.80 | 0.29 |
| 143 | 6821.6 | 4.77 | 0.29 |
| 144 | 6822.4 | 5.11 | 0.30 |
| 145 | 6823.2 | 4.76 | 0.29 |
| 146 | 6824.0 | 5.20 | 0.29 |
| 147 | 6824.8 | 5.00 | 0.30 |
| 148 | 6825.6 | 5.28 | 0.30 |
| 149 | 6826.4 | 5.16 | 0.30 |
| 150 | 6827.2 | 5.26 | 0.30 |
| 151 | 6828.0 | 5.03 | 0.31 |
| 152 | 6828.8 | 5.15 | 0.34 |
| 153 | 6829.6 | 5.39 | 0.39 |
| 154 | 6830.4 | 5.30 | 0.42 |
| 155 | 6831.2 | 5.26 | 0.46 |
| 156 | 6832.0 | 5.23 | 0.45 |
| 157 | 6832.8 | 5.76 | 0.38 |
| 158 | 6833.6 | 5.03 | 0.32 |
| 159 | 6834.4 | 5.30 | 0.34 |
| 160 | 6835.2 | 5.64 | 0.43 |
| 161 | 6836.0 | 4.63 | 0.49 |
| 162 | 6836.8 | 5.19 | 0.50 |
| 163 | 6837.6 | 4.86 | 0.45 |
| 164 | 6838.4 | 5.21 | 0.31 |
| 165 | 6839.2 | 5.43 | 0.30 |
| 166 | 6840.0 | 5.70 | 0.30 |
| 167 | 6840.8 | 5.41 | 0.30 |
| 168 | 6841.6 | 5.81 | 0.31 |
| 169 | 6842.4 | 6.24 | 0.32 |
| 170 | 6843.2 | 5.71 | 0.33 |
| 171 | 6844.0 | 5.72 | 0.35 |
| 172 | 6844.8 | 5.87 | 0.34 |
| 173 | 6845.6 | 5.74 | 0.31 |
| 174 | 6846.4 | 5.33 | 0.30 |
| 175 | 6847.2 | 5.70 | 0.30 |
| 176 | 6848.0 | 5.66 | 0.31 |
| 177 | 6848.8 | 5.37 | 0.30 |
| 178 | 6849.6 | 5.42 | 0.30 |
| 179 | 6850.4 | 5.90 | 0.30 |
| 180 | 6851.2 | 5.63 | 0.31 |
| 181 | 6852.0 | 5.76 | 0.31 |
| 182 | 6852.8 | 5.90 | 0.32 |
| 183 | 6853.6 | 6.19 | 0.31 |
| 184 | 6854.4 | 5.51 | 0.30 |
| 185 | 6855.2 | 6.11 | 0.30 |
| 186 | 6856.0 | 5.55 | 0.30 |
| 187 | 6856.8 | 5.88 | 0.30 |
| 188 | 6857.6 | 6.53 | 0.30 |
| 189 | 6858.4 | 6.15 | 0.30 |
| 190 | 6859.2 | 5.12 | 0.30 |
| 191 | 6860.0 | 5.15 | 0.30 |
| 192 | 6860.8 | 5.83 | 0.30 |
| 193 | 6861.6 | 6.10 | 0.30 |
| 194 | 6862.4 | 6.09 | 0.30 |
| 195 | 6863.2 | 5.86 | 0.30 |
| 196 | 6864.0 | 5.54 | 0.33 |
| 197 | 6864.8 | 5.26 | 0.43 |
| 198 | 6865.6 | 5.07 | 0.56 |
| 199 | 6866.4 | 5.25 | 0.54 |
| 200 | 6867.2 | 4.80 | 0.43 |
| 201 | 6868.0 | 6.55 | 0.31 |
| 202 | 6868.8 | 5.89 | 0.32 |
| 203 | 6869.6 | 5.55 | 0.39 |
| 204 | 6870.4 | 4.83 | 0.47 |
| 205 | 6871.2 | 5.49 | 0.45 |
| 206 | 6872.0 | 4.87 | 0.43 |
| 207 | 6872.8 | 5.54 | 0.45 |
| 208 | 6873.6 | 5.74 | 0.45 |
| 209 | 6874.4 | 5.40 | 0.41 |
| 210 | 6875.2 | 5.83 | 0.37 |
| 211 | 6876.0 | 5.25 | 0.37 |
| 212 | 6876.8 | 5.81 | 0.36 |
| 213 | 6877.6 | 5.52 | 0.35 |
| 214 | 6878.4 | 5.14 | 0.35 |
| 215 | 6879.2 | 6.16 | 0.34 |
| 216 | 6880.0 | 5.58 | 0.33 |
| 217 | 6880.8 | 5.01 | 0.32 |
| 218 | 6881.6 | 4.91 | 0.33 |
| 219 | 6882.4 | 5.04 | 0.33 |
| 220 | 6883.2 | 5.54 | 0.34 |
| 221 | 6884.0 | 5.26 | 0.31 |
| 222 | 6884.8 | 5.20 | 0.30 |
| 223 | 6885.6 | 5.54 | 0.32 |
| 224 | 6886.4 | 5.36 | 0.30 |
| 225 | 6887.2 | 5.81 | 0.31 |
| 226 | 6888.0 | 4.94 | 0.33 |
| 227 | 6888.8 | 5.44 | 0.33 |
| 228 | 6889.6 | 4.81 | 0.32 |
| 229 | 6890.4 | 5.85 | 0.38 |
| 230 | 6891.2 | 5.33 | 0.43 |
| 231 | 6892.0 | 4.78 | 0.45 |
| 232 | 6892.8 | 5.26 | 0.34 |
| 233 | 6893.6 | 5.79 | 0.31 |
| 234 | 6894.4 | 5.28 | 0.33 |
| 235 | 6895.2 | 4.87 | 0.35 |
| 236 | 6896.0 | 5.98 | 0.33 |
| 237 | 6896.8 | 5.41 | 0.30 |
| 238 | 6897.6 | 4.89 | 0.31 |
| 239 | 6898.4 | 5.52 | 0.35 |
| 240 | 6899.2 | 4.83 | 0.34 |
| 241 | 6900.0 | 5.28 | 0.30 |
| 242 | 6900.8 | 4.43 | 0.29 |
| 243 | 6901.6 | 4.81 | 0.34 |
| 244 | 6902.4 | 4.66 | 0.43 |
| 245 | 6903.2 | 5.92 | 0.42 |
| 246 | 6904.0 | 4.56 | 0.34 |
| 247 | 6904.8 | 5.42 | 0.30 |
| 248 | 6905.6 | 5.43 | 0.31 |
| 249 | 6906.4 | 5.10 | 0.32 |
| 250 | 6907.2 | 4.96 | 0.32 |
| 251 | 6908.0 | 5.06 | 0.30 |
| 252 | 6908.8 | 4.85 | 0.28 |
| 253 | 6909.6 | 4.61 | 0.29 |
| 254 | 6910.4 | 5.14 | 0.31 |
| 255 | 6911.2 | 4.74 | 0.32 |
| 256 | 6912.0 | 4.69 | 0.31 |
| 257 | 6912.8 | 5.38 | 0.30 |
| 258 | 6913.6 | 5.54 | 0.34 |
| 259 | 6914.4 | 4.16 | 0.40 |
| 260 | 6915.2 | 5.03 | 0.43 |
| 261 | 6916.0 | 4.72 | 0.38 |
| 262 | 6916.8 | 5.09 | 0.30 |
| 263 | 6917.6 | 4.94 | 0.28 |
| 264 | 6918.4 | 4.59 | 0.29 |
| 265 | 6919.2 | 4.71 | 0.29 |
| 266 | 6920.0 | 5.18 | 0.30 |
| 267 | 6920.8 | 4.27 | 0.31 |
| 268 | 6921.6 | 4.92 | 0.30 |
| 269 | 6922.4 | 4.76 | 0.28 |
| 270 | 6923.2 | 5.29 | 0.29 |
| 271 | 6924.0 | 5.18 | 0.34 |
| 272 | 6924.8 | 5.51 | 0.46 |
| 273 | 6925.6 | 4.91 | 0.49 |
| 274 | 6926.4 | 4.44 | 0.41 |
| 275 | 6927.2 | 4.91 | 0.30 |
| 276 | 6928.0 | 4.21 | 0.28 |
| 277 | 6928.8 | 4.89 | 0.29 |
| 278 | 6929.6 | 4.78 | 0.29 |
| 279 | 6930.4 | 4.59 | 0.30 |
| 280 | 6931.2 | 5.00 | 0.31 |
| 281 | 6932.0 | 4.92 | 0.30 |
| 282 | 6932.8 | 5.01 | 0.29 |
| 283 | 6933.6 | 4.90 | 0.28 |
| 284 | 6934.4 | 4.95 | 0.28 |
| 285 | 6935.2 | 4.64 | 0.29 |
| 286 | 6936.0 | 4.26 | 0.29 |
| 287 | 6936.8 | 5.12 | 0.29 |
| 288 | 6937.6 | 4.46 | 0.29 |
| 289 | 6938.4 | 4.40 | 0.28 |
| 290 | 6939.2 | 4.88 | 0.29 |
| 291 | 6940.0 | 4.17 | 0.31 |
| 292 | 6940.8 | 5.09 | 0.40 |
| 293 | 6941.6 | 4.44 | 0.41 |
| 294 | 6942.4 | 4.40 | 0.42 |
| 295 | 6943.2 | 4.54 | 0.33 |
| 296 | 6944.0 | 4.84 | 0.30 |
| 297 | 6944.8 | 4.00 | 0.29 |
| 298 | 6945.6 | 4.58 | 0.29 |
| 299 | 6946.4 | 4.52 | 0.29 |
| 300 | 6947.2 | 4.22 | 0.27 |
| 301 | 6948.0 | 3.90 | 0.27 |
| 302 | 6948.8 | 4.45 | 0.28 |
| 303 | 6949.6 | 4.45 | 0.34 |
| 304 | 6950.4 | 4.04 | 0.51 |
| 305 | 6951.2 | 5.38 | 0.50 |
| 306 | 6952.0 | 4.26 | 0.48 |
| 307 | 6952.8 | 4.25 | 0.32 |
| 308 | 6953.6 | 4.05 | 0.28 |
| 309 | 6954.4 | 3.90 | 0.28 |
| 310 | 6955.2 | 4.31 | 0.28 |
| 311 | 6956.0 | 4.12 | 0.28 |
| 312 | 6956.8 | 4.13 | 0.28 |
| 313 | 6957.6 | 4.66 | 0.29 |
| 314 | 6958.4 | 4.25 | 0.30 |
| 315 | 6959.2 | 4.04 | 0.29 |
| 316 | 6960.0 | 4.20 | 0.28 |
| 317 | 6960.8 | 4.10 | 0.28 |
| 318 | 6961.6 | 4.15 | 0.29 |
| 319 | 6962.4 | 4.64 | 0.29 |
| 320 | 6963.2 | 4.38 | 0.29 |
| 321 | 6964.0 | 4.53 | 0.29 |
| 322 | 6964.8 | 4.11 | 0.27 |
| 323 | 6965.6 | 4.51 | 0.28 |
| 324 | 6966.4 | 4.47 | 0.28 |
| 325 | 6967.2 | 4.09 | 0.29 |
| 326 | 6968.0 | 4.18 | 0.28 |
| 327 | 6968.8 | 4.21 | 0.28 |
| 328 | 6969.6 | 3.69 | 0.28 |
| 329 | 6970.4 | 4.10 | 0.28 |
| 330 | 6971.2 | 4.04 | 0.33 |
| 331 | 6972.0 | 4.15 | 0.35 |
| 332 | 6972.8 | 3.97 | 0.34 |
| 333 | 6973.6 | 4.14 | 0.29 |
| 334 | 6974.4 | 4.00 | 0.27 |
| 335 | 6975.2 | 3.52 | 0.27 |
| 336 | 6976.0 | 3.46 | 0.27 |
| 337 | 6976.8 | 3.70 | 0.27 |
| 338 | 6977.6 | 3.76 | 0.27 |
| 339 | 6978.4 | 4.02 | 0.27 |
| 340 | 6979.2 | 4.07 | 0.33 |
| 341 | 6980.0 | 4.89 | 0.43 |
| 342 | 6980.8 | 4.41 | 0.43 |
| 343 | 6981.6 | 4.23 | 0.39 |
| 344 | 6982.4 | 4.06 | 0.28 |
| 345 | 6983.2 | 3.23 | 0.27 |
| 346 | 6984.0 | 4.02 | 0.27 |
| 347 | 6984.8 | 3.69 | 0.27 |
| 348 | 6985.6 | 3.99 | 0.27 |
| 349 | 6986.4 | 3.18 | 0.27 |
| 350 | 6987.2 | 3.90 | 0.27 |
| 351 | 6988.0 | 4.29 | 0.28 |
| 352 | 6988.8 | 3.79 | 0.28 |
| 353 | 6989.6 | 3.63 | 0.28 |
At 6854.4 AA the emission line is Mg II 2798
